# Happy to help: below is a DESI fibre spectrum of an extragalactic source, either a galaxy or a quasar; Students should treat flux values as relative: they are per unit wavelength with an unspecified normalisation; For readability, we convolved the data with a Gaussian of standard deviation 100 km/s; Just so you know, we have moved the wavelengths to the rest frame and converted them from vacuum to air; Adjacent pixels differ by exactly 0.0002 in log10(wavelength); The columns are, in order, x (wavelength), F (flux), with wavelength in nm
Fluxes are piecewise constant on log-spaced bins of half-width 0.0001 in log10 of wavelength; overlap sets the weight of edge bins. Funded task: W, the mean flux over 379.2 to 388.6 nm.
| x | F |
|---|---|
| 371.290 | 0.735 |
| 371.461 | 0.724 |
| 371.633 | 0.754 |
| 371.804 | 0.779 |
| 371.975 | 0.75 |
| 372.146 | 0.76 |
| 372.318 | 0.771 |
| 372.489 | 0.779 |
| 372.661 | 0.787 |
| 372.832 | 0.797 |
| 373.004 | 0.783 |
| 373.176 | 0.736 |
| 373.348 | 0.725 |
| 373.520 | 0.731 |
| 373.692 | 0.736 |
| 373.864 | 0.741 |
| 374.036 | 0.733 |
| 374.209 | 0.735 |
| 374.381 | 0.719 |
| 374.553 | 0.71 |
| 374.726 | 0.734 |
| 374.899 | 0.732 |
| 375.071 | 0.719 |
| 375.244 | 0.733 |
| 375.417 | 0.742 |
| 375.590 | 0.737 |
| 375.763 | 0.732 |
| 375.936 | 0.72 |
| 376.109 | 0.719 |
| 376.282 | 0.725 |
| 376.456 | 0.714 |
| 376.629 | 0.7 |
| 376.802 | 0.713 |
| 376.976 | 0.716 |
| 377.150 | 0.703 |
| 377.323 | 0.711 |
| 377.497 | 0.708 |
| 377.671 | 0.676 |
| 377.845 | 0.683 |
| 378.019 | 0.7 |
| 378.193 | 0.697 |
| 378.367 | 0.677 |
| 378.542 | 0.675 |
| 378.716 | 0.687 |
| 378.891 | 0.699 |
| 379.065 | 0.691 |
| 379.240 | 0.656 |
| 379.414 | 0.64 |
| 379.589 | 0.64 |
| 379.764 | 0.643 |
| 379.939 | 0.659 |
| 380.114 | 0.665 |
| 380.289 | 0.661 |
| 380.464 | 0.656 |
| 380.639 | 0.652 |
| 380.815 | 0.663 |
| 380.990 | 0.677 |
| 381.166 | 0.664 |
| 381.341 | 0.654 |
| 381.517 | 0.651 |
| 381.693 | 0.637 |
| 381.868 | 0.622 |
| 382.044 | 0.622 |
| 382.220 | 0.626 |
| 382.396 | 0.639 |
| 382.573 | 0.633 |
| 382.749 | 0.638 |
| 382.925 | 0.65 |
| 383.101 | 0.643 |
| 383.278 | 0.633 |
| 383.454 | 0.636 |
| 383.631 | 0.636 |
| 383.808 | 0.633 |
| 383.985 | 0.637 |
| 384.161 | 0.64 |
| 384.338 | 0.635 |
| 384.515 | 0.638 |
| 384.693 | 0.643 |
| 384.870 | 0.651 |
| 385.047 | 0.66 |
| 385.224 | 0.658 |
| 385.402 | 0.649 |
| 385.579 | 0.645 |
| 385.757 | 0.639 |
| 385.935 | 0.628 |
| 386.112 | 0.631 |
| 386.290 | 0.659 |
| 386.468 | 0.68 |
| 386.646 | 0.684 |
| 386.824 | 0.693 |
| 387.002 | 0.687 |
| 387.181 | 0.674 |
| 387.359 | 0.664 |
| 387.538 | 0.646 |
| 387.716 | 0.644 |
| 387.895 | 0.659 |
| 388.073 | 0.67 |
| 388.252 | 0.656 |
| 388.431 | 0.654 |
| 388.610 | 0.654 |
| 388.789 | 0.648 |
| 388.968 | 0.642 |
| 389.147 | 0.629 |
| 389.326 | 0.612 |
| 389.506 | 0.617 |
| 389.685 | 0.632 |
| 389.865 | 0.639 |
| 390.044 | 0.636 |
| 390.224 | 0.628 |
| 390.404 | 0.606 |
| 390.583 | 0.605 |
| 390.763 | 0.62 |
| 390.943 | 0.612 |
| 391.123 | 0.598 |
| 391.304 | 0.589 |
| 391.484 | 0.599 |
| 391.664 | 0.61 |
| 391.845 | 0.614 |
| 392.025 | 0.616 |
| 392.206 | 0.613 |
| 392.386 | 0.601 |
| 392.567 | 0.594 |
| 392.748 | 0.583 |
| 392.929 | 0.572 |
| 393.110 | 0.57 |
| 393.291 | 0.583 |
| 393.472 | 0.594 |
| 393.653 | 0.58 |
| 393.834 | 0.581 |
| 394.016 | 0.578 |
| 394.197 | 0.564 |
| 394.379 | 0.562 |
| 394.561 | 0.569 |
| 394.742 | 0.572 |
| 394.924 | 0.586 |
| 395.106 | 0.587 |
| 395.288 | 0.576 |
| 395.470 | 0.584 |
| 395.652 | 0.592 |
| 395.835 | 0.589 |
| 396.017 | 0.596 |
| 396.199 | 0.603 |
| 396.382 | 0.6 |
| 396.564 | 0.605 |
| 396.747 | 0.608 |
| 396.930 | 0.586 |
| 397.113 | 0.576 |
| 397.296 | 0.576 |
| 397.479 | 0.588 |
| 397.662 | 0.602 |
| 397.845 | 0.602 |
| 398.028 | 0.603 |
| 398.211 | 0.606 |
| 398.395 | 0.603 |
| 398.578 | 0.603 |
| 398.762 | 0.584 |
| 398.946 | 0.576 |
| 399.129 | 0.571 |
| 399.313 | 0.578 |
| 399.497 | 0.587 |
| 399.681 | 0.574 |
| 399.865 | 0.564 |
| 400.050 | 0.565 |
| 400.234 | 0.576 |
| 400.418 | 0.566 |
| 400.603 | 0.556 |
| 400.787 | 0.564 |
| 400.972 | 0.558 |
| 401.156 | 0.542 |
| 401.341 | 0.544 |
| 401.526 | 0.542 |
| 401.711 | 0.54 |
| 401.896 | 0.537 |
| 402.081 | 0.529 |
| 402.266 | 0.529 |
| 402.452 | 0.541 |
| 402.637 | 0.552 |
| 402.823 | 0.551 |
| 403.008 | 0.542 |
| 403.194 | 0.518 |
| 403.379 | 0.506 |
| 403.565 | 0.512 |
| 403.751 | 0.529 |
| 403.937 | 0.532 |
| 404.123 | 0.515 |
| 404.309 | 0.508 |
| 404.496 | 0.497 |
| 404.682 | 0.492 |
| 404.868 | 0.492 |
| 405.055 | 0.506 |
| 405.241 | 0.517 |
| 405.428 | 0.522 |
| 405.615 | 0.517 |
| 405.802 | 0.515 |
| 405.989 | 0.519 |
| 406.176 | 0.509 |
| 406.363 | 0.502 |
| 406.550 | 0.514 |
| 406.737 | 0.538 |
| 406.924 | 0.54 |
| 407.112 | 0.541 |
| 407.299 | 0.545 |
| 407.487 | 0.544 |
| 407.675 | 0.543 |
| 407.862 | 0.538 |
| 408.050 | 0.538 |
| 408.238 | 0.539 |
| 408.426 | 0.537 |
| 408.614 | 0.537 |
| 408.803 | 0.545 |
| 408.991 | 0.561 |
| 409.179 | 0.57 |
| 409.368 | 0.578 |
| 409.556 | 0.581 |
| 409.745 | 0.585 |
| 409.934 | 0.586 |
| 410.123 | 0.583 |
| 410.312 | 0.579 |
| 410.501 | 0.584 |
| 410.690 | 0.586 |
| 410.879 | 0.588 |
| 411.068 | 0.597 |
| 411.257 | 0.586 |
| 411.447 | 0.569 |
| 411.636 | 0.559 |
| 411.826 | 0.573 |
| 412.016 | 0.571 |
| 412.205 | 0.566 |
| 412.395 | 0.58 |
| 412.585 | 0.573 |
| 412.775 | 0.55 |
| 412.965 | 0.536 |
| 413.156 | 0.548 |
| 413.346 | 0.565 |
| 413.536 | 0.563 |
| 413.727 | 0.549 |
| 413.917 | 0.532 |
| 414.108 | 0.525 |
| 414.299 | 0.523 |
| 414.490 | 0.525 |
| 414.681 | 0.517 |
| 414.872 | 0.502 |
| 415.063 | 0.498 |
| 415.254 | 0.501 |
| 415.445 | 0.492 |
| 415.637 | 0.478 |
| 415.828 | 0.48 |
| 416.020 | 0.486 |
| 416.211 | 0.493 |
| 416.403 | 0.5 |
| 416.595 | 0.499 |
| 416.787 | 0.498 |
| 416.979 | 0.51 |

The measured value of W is 0.65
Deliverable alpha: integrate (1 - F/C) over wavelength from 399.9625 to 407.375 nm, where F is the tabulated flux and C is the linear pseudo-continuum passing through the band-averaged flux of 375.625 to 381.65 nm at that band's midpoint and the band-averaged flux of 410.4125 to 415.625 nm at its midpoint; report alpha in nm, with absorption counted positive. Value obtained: 0.70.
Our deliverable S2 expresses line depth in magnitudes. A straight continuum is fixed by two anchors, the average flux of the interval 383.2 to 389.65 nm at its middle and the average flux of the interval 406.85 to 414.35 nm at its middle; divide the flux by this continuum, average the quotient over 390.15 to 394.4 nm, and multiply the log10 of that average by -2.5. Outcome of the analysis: 0.06 mag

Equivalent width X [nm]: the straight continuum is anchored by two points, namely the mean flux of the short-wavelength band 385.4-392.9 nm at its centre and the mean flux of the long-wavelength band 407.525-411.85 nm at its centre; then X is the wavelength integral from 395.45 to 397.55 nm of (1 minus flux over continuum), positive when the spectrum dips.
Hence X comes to 0.06 nm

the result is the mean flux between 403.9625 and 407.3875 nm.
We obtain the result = 0.516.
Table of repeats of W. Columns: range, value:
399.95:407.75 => 0.531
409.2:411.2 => 0.584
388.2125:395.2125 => 0.605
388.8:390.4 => 0.629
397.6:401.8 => 0.574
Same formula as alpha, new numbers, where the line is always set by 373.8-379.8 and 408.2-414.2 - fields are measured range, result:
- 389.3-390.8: 0.067 nm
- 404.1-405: 0.140 nm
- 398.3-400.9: 0.154 nm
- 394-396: 0.165 nm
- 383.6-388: 0.101 nm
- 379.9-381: 0.046 nm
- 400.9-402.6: 0.178 nm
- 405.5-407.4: 0.196 nm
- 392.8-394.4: 0.151 nm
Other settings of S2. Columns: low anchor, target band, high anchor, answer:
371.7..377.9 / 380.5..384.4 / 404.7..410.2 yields 0.074 mag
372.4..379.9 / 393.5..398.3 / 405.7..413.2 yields 0.059 mag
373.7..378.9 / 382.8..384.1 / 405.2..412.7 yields 0.066 mag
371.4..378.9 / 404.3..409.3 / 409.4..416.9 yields 0.092 mag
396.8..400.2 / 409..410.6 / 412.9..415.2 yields -0.065 mag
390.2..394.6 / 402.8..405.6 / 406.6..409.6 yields 0.089 mag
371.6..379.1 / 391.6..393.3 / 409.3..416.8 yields 0.085 mag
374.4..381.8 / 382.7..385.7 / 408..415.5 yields 0.037 mag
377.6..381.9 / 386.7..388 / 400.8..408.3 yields -0.074 mag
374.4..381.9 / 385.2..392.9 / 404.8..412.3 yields 0.008 mag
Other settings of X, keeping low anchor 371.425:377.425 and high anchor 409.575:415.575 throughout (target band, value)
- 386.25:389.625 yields 0.08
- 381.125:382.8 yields 0.15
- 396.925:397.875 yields 0.06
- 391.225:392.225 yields 0.07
